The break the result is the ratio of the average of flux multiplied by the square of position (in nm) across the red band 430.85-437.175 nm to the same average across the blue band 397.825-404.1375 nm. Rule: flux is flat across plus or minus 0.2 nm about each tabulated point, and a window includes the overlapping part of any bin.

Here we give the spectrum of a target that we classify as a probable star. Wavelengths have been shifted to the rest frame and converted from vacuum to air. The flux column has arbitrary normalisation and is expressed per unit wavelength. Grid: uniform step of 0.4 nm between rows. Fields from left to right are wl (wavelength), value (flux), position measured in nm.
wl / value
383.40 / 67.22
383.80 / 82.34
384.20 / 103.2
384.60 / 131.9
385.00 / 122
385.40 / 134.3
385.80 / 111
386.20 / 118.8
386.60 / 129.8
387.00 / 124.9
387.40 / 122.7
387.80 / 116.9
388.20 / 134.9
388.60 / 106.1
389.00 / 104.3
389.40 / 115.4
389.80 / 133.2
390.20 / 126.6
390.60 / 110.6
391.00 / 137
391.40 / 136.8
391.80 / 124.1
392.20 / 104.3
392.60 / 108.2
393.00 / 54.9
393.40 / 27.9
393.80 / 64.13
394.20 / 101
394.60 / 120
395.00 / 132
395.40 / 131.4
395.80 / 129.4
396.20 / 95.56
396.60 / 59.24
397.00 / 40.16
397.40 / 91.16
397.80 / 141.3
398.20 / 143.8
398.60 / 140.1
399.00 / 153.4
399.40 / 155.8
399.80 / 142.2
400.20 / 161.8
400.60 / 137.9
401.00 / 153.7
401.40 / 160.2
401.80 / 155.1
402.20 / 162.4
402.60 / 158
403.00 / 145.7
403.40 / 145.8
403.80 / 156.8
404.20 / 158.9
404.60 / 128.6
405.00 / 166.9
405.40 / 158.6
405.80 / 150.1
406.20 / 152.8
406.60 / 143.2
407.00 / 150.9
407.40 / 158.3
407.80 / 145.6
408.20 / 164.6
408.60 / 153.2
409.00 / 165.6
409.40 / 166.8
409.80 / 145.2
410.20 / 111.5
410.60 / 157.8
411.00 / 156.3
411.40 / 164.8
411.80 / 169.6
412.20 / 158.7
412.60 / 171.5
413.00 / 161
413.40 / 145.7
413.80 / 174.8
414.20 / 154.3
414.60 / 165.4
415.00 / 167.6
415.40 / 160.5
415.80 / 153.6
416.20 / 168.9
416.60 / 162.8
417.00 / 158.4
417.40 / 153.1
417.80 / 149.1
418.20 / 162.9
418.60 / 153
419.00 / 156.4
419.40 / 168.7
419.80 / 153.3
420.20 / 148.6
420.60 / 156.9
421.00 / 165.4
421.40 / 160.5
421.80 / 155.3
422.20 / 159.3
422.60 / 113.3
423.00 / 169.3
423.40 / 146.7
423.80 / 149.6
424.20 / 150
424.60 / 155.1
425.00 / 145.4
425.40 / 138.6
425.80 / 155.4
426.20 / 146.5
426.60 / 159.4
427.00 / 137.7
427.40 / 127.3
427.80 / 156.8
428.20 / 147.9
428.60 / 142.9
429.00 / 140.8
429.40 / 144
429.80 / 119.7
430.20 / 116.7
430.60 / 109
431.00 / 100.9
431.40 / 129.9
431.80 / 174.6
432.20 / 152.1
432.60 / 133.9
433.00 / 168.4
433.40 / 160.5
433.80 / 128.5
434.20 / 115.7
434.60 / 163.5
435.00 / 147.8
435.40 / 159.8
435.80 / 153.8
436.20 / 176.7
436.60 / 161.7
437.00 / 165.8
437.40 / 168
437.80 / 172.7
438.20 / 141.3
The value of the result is 1.16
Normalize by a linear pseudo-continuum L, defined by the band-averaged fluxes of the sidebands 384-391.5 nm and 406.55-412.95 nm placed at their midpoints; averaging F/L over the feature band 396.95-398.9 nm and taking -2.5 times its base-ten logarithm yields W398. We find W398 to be 0.16 mag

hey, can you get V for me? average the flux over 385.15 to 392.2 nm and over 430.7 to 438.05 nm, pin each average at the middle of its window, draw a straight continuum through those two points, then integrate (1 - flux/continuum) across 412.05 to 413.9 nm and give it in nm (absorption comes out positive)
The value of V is -0.32 nm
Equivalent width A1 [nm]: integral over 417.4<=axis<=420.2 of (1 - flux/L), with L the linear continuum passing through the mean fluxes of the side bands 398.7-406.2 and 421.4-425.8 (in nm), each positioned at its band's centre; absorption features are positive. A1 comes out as -0.12 nm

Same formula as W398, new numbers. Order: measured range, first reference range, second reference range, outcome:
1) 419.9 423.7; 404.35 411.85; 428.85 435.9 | -0.05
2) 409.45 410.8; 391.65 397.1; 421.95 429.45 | -0.18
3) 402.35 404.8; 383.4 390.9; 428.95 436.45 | -0.18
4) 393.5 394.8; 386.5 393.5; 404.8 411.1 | 0.34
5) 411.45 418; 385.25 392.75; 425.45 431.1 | -0.22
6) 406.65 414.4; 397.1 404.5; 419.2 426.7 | -0.05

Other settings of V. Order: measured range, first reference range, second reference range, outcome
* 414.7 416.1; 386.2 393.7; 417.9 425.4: -0.16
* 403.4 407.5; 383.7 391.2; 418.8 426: -0.46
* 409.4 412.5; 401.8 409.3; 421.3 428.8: -0.03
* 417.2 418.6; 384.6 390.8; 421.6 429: -0.12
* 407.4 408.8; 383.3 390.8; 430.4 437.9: -0.26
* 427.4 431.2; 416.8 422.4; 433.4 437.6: 0.61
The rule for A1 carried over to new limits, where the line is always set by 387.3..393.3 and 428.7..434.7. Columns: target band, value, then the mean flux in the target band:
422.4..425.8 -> -0.35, 147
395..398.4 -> 0.35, 106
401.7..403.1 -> -0.41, 156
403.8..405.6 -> -0.47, 154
